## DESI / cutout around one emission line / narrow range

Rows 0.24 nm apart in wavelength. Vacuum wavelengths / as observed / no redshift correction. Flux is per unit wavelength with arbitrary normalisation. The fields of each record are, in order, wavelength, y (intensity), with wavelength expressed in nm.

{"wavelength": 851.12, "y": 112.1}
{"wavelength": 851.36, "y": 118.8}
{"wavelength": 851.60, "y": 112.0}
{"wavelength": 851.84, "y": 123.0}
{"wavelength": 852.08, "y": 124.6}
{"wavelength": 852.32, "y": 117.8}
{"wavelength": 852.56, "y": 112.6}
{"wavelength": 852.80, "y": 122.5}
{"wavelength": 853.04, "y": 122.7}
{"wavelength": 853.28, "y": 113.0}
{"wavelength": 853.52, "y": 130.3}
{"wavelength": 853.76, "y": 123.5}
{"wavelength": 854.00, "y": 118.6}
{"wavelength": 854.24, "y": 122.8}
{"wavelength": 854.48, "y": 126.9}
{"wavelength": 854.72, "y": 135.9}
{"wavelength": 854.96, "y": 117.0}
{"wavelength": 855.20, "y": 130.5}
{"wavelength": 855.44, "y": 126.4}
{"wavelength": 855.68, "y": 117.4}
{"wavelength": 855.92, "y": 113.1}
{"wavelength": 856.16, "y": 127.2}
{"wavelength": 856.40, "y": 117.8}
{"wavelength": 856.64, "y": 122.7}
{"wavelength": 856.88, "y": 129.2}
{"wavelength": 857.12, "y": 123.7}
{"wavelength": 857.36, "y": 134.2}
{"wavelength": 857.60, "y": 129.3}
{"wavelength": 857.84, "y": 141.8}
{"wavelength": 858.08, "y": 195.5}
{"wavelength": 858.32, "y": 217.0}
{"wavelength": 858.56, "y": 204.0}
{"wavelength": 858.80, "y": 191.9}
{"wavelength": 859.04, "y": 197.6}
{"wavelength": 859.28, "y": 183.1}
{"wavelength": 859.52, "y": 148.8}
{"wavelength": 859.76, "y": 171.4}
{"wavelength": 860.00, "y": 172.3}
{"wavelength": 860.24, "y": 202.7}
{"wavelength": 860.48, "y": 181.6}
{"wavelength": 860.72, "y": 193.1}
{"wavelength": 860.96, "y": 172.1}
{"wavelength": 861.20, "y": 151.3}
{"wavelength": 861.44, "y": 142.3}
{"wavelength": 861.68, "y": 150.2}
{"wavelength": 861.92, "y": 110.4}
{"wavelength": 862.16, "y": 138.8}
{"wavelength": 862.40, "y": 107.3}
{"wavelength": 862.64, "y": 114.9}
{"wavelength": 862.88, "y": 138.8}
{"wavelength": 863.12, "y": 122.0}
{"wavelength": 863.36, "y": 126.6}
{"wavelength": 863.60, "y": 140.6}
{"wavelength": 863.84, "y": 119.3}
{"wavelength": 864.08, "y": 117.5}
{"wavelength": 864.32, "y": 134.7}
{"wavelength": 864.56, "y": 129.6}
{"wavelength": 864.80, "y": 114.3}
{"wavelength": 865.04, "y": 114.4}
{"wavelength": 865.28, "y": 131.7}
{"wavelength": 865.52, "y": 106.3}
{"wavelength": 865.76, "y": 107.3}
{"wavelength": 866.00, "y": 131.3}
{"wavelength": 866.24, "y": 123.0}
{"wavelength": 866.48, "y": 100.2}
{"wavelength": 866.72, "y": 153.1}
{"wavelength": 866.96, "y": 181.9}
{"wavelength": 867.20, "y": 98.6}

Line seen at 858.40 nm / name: [S II] 6716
